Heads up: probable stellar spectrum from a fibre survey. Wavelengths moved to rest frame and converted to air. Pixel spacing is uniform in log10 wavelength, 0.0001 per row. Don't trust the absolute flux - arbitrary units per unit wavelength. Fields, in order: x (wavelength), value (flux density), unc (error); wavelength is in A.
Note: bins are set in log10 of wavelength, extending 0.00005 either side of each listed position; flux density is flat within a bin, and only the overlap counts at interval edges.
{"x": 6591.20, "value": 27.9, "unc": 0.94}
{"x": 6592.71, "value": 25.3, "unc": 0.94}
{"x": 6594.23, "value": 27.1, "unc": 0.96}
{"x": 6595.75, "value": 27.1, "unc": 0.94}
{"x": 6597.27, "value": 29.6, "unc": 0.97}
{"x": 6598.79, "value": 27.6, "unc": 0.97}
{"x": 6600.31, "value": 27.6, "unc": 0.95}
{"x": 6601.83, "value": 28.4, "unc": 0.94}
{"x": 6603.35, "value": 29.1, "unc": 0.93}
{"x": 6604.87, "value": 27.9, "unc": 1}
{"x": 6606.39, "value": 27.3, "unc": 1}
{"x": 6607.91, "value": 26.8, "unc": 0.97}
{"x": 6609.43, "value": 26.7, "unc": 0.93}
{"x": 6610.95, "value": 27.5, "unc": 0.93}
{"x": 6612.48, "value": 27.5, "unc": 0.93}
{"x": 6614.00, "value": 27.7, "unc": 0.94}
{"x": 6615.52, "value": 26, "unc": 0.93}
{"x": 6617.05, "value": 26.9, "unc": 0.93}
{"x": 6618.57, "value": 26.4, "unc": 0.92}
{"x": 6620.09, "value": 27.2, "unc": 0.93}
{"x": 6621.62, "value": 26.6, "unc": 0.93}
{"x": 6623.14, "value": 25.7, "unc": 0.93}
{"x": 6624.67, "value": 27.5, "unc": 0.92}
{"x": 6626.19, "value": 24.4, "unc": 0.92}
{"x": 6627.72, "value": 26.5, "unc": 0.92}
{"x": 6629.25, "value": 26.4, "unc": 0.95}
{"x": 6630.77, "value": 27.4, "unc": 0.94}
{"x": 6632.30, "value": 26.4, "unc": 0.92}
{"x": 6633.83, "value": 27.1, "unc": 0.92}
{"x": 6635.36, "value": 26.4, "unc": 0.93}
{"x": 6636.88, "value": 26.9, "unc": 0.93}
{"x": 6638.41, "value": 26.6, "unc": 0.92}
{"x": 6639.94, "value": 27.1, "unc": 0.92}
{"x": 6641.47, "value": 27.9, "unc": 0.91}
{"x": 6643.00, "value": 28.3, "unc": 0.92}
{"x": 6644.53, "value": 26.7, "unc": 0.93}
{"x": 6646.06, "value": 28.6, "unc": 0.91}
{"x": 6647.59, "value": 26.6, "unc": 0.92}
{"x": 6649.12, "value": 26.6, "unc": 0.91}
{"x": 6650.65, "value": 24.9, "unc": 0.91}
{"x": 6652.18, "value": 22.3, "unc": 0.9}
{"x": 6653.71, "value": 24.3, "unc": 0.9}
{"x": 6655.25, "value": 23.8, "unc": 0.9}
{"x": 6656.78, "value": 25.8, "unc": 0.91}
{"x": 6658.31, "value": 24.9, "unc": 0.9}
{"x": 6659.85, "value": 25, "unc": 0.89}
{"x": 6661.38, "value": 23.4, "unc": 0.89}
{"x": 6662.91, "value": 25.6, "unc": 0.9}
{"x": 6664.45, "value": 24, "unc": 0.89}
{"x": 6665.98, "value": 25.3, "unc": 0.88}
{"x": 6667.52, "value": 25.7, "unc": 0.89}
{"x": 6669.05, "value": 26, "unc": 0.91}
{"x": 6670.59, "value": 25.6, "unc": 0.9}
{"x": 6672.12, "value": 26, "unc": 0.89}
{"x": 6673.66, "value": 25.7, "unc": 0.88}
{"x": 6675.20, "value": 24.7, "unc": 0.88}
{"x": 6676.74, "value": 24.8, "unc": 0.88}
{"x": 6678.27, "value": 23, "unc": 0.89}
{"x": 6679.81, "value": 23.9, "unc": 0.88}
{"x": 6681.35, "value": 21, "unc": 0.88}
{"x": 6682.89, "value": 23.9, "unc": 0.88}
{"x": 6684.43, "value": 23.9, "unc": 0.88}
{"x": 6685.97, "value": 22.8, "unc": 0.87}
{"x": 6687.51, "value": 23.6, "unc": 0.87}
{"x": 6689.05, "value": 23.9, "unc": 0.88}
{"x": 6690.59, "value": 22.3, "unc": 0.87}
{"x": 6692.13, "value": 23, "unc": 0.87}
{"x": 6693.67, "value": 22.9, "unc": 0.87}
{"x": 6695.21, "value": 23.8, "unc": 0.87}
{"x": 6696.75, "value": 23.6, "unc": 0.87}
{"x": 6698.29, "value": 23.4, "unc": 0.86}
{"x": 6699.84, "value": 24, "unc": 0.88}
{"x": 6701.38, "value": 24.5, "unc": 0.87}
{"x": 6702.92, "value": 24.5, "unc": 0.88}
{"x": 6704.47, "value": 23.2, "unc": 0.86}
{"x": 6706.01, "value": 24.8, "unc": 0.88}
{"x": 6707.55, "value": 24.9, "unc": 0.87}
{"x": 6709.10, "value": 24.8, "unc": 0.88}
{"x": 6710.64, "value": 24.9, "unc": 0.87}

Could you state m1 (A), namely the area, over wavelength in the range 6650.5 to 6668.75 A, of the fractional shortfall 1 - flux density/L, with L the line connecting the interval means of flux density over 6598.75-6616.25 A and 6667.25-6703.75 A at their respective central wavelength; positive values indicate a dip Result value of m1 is 0.4 A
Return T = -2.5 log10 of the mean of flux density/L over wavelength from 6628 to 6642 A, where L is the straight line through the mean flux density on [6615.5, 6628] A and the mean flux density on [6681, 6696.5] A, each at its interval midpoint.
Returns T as -0.05 mag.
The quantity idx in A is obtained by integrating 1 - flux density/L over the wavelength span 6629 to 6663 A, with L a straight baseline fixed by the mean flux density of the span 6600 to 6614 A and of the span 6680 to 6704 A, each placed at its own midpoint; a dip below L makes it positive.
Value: -0.4 A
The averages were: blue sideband 27.7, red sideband 23.4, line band 26.1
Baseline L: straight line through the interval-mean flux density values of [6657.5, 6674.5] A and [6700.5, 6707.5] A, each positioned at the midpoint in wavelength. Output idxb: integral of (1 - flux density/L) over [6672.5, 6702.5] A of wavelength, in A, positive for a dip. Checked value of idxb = 1.3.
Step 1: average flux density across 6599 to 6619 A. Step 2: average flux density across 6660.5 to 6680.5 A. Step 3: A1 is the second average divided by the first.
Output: 0.91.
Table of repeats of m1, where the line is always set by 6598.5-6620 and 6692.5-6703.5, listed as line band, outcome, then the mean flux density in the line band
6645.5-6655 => 0.1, 25.4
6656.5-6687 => 0.4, 24.5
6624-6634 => 0.0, 26.5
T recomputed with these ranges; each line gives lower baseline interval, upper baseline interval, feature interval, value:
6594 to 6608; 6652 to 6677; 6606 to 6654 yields -0.003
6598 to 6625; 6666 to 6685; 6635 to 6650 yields -0.051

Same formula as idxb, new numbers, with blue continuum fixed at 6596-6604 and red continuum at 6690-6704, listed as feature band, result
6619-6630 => 0.3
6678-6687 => 0.4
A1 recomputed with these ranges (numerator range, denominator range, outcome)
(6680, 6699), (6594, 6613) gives 0.84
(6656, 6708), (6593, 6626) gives 0.89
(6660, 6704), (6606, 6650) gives 0.90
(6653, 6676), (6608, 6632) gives 0.94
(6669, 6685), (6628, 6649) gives 0.90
